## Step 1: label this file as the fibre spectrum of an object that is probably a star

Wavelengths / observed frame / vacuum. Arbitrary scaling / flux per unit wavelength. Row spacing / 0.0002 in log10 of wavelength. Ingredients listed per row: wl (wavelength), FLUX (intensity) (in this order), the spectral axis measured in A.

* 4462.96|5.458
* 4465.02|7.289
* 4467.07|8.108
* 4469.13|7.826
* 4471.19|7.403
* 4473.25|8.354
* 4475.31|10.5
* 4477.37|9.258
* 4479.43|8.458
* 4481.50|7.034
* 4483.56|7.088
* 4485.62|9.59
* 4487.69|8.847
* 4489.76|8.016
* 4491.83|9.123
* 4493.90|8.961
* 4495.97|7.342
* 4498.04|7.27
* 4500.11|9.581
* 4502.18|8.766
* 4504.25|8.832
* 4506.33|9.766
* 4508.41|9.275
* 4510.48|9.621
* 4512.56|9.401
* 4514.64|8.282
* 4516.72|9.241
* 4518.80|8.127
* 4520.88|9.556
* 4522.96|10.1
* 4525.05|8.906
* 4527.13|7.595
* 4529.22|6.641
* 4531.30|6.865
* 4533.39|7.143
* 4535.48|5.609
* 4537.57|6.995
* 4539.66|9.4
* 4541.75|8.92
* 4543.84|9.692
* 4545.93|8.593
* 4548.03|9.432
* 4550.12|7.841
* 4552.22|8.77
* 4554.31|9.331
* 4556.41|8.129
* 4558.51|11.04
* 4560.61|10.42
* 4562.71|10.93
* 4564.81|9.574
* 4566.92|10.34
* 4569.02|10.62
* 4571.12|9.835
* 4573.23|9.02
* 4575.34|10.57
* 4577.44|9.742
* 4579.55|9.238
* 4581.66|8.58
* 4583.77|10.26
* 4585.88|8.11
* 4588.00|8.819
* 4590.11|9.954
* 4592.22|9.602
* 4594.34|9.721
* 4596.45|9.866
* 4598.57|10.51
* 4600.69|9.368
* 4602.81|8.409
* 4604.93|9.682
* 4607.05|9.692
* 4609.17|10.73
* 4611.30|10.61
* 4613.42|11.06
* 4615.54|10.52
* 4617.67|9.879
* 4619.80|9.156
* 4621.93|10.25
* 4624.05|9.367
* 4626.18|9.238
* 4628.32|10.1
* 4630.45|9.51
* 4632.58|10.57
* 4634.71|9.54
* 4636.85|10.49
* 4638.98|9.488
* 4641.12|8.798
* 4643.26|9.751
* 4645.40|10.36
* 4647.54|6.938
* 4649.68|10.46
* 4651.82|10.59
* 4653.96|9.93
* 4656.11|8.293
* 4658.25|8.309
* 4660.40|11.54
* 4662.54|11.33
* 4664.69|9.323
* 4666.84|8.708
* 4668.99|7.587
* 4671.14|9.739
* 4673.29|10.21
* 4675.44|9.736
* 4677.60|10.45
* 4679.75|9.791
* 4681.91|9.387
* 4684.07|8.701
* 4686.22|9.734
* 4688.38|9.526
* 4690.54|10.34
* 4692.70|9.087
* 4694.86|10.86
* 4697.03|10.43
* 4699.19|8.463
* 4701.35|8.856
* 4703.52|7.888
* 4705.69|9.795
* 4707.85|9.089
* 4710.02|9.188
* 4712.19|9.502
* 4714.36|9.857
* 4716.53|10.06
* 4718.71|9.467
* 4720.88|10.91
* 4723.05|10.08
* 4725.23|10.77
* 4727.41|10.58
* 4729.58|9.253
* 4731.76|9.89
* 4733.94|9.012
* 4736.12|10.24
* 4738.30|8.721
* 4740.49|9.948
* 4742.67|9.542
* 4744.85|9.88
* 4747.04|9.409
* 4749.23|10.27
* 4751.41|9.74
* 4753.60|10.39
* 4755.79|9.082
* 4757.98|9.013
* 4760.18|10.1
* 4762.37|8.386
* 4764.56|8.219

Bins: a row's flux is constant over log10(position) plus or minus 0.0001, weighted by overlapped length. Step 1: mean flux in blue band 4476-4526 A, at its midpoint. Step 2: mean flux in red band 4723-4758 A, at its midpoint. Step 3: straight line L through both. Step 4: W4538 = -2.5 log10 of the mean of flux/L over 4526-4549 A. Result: 0.13 mag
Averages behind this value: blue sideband 8.78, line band 7.9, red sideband 9.77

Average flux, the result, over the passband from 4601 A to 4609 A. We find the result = 9.44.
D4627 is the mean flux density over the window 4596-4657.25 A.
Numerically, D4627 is 9.76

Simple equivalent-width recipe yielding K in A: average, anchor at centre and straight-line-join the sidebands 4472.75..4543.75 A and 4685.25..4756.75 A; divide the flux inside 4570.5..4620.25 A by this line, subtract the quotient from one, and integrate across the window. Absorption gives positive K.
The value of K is -4.0 A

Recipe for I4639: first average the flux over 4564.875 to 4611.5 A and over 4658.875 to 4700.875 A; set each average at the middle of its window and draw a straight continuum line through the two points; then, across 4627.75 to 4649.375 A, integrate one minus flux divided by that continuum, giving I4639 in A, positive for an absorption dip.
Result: 0.3 A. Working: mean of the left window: 9.67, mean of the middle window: 9.57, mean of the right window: 9.71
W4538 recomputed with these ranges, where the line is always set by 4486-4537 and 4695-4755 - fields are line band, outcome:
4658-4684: -0.03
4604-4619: -0.14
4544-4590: -0.09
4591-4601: -0.11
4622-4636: -0.07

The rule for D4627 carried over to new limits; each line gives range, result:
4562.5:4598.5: 9.69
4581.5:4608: 9.46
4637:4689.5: 9.55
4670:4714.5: 9.54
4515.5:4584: 8.99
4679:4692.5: 9.54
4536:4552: 8.6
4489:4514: 8.83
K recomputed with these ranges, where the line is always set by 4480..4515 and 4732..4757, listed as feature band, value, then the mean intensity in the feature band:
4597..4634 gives -3.19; 9.92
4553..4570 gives -2.14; 10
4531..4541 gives 1.73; 7.28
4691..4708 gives 0.21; 9.36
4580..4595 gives -0.44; 9.28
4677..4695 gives -0.51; 9.69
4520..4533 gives 0.82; 8.2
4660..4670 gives -0.27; 9.59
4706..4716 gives 0.05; 9.48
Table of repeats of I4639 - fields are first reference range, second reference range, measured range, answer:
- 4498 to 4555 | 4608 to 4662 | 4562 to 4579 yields -1.8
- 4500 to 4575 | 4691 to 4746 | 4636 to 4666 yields -0.9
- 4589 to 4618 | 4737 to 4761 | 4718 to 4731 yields -0.7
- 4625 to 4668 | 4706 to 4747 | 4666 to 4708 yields 1.2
